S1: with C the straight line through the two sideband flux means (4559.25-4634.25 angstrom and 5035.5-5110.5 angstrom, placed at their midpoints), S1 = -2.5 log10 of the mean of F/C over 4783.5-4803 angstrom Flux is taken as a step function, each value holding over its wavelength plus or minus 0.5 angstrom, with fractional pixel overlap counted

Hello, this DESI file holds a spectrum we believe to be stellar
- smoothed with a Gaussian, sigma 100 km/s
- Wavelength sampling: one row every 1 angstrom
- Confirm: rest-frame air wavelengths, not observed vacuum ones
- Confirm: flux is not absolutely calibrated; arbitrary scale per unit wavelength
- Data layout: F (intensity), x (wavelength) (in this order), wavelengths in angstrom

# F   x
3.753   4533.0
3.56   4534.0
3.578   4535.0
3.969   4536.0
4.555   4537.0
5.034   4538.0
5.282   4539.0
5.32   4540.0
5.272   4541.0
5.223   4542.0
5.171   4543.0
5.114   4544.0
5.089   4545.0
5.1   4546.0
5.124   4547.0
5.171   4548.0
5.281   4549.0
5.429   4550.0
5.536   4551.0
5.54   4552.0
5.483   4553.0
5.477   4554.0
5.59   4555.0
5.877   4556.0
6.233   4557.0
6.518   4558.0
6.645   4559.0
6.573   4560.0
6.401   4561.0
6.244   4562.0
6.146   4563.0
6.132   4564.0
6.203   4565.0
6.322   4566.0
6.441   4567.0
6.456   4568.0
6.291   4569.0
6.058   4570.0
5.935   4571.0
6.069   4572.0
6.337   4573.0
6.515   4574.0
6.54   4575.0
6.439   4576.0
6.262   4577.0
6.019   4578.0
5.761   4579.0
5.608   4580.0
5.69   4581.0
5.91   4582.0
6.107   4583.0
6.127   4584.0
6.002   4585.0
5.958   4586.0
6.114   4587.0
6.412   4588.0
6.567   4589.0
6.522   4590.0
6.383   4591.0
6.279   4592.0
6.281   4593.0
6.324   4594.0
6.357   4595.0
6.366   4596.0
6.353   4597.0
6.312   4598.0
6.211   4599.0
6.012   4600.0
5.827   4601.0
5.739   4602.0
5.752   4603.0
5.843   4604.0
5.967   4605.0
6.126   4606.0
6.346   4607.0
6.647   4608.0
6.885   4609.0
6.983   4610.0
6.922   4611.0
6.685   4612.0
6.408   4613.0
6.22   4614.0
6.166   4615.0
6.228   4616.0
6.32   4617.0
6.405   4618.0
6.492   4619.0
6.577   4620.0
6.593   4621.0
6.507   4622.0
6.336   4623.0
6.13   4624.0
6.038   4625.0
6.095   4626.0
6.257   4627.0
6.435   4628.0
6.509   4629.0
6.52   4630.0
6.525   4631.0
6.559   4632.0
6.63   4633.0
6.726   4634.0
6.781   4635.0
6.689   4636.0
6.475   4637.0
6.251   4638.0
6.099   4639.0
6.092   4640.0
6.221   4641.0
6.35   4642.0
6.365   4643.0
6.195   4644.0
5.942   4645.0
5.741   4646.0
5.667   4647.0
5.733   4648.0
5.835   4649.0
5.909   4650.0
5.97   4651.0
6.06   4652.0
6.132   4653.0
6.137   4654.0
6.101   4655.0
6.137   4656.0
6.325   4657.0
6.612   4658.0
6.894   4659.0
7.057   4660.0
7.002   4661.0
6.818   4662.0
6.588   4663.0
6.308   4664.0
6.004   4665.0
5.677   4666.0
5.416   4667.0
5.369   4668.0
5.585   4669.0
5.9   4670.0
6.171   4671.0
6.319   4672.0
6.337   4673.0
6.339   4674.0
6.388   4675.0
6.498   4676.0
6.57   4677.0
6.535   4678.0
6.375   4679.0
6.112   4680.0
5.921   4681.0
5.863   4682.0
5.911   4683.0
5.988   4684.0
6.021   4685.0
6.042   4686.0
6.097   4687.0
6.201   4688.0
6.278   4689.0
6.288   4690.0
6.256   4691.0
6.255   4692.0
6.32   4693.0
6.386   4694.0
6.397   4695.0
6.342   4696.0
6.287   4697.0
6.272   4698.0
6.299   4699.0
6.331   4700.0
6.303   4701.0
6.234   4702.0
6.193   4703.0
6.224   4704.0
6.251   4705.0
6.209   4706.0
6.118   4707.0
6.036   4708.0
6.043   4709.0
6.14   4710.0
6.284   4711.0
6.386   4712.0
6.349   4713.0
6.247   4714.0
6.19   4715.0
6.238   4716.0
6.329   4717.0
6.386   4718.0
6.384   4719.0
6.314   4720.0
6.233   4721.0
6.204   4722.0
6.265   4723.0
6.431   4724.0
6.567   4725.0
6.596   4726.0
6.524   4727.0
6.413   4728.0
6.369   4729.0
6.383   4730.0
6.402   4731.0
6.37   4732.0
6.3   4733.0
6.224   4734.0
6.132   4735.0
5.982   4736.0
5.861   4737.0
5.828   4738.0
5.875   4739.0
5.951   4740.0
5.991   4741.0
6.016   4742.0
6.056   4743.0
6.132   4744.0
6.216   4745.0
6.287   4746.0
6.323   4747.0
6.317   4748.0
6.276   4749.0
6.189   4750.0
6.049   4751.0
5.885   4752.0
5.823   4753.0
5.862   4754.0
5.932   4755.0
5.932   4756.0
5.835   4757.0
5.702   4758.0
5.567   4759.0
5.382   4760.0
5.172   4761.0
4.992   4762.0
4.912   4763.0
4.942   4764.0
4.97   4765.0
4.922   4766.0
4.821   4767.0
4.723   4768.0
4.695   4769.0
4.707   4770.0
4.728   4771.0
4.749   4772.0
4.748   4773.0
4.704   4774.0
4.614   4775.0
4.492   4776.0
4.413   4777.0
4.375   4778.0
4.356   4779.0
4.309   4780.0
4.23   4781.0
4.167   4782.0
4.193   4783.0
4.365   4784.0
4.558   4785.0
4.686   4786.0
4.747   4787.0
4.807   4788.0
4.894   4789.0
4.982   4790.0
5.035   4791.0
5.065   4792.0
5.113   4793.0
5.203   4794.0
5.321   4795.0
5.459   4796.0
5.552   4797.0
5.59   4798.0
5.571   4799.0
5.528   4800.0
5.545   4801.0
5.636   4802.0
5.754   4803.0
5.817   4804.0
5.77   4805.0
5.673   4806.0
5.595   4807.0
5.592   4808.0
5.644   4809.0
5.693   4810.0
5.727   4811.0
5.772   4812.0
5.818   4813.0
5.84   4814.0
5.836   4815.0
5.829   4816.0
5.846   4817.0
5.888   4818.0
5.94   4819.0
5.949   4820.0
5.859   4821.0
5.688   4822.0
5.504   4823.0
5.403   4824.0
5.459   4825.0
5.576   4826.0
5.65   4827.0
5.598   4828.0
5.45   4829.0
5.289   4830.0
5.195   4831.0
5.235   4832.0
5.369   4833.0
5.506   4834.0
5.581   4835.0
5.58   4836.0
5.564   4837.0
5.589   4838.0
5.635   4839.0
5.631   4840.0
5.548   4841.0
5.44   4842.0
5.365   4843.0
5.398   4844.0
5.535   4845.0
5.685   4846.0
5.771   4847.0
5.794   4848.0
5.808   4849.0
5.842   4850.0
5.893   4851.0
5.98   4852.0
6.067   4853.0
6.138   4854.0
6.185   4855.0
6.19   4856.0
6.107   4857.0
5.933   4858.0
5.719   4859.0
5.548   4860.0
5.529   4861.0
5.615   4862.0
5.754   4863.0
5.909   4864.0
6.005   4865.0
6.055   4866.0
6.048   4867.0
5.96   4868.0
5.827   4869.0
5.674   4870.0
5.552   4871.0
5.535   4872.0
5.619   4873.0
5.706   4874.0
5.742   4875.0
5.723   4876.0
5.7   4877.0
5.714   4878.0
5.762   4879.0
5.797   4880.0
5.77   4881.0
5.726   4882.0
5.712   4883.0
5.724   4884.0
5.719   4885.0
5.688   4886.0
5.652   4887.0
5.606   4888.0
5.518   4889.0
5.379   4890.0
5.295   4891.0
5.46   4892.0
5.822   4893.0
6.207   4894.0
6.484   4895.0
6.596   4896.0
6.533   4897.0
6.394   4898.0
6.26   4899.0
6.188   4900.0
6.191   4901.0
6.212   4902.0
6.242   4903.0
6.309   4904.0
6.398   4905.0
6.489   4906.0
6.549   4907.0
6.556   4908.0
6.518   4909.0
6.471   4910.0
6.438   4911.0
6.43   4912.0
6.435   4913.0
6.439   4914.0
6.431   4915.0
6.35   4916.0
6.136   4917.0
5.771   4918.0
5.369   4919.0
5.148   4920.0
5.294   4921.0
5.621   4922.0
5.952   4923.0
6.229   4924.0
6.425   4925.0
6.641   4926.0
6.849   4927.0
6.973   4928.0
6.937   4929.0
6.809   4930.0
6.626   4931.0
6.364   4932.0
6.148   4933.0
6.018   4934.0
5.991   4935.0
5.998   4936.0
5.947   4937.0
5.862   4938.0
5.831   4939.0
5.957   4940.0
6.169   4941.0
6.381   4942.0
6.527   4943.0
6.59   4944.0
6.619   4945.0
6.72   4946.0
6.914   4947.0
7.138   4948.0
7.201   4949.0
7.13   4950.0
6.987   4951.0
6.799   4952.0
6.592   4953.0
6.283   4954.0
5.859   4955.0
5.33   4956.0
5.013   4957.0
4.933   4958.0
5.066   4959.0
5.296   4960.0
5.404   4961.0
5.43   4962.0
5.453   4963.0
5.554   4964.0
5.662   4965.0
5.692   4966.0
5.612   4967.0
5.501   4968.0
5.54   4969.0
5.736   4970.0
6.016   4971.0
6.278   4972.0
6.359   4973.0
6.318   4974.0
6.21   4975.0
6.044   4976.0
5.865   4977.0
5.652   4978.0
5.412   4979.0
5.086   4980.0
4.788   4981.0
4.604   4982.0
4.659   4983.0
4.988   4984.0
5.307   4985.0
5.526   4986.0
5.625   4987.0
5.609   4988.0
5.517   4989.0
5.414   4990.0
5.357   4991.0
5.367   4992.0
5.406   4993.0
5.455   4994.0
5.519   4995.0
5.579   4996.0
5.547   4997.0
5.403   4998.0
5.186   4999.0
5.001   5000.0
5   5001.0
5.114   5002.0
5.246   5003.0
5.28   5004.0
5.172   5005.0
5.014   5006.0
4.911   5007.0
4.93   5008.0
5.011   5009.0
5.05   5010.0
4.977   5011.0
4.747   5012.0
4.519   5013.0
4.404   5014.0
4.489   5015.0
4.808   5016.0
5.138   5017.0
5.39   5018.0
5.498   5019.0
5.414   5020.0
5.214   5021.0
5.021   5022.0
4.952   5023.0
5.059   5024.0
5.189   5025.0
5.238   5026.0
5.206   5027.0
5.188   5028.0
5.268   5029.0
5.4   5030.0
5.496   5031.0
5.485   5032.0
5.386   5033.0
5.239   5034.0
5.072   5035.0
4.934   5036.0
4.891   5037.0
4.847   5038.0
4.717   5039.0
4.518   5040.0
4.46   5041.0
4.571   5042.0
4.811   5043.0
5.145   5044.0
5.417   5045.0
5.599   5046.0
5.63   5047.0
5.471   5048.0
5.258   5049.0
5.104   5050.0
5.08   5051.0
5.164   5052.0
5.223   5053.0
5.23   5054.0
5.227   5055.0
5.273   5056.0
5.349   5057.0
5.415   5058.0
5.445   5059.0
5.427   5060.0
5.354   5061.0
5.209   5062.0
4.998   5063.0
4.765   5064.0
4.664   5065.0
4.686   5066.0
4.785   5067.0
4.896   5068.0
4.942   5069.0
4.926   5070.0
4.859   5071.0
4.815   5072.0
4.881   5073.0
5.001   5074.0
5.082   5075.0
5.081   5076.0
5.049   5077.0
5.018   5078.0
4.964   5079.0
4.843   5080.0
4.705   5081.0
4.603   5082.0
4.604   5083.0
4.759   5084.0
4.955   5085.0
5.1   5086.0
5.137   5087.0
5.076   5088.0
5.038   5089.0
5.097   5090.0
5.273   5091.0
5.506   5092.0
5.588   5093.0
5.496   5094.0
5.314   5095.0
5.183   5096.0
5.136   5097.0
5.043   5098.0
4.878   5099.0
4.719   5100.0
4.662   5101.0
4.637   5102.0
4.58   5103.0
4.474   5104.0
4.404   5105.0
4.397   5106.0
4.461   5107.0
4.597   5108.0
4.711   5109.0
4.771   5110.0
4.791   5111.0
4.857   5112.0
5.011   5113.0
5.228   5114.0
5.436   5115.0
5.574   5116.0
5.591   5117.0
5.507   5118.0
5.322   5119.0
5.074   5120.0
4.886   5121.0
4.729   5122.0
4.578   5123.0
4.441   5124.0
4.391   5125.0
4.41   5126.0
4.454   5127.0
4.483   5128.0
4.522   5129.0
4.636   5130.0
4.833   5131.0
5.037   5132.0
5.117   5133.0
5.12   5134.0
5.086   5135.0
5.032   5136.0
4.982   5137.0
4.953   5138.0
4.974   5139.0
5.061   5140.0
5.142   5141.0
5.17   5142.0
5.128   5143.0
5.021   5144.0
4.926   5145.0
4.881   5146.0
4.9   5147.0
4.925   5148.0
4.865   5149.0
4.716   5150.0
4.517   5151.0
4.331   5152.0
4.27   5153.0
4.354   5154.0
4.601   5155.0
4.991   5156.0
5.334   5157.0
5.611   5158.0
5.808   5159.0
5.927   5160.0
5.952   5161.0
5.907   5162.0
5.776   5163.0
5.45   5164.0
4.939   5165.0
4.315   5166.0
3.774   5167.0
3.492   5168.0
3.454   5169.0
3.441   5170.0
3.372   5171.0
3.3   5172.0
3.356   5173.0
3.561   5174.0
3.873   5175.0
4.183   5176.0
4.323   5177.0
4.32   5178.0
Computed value 0.118 mag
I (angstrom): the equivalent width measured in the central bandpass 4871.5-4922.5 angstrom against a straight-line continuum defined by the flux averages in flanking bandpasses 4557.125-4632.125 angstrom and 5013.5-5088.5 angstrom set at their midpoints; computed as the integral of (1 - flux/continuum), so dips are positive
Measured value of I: -4.7 angstrom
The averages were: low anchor 6.28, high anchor 5.06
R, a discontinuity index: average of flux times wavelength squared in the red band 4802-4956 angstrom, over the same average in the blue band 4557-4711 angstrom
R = 1.06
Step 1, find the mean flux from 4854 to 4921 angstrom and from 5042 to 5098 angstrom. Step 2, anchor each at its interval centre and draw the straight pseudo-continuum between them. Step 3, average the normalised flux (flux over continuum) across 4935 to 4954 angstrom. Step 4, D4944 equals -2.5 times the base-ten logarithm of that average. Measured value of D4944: -0.145 mag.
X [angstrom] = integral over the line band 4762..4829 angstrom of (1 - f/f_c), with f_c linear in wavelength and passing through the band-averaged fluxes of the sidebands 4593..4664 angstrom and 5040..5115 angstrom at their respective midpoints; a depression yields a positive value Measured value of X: 7.2 angstrom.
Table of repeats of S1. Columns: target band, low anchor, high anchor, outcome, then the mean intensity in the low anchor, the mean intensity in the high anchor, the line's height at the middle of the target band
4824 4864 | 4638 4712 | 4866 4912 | 0.07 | 6.19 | 5.97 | 6.02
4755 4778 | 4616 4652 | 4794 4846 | 0.16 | 6.28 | 5.6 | 5.8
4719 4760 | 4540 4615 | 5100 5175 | -0.08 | 6.05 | 4.77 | 5.68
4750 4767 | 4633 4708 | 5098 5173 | 0.09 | 6.22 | 4.8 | 5.95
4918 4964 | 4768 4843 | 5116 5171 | -0.20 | 5.27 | 4.87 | 5.11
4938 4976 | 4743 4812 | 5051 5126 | -0.19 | 5.27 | 4.98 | 5.1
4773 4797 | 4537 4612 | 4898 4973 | 0.28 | 6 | 6.15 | 6.09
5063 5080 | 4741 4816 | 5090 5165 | 0.03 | 5.32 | 4.98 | 5.03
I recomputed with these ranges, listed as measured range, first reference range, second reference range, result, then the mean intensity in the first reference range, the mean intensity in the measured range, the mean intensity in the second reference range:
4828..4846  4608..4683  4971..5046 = 0.8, 6.3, 5.48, 5.22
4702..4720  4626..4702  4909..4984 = -0.1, 6.24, 6.24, 6.03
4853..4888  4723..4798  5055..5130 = -3.4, 5.45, 5.8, 4.94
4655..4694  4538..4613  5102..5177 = -2.9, 6.03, 6.23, 4.75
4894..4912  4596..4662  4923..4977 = -0.7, 6.31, 6.4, 6.15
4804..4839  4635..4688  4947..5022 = 1.2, 6.18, 5.64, 5.49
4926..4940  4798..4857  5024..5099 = -2.4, 5.68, 6.33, 5.09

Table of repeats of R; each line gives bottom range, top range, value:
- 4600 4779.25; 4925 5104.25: 1.02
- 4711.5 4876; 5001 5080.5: 1.00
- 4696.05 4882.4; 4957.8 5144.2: 1.00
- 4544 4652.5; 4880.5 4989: 1.12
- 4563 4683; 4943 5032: 1.03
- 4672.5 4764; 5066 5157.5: 0.94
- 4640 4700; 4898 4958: 1.13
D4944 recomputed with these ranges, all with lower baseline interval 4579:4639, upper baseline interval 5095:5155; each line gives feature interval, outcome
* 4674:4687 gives -0.01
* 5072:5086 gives 0.02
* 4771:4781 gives 0.28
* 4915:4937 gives -0.14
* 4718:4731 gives -0.07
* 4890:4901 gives -0.11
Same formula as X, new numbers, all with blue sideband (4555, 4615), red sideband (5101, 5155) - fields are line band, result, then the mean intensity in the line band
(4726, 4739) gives -0.8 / 6.23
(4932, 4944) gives -1.8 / 6.11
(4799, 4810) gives 0.0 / 5.65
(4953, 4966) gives -0.6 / 5.49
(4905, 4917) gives -2.3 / 6.45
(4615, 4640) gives -1.1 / 6.41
